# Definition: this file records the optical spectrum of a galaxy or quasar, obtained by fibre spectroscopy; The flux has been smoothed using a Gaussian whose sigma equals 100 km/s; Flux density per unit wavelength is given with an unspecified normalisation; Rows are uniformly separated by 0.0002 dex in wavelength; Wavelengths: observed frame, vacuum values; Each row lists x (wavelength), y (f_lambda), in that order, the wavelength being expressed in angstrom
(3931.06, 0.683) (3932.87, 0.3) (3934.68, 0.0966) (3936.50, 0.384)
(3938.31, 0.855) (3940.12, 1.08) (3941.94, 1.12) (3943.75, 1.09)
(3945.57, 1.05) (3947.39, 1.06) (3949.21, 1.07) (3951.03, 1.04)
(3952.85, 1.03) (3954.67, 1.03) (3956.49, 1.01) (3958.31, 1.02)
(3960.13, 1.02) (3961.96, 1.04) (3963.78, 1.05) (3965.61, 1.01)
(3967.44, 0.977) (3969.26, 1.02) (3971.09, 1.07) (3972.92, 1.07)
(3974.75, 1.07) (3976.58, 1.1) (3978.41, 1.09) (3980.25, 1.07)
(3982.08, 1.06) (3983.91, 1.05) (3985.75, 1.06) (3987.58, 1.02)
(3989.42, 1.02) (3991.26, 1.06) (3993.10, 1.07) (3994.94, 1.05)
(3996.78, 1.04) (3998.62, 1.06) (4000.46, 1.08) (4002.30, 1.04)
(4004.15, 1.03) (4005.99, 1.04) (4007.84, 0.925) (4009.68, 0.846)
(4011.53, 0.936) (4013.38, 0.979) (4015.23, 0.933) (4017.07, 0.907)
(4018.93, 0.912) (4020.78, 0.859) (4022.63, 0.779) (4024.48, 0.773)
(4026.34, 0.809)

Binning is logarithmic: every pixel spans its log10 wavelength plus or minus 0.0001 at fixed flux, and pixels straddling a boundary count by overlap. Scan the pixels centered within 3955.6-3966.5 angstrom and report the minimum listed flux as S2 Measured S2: 1.01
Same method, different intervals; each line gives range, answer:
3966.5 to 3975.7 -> 0.977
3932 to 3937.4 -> 0.0966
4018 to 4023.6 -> 0.779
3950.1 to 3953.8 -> 1.03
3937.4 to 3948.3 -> 0.855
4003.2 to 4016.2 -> 0.846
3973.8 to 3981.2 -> 1.07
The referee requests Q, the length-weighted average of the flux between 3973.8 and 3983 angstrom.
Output 1.08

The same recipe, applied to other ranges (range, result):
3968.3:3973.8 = 1.05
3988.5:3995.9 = 1.05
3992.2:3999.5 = 1.06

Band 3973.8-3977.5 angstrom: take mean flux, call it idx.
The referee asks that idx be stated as 1.09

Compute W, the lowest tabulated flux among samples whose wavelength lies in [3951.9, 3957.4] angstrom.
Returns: 1.01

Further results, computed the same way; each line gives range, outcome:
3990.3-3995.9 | 1.05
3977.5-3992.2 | 1.02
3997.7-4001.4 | 1.06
